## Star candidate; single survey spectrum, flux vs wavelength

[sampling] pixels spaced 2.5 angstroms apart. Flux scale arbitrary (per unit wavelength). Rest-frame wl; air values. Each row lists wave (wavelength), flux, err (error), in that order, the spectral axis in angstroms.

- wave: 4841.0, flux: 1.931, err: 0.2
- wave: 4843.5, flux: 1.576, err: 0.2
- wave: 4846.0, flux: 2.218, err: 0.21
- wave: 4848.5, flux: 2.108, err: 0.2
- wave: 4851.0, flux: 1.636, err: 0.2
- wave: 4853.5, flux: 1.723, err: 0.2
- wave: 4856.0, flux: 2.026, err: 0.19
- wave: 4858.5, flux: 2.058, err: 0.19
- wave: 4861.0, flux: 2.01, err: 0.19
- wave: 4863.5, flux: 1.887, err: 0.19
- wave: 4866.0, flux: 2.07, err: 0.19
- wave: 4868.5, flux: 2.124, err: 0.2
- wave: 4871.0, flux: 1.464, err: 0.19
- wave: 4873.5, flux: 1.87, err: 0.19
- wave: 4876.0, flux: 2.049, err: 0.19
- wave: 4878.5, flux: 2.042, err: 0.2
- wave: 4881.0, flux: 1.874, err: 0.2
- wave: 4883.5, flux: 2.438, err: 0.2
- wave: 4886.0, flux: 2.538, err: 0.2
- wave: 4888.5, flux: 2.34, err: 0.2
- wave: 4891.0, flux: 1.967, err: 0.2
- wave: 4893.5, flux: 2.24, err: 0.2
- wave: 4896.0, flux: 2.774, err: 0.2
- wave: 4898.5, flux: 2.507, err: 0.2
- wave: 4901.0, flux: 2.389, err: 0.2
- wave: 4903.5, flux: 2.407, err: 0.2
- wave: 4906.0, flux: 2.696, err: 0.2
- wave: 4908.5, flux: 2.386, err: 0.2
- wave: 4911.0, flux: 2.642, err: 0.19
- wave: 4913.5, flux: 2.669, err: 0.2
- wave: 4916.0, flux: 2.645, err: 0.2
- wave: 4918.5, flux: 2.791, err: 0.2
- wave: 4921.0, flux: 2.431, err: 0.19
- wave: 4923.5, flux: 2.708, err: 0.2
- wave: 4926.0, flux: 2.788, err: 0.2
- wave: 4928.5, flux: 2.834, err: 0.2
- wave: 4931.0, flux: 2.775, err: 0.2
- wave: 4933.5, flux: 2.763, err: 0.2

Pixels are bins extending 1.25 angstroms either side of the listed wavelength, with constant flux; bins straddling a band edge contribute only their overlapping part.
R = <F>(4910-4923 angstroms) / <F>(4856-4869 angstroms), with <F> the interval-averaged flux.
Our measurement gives 1.30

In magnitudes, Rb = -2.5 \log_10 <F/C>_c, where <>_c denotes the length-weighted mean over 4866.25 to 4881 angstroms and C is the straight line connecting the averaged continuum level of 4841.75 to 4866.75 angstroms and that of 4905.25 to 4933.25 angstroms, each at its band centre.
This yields 0.12 mag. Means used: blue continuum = 1.93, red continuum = 2.67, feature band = 1.92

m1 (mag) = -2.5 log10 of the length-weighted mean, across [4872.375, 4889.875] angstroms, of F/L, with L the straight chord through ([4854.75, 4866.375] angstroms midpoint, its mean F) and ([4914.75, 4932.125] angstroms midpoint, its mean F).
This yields 0.04 mag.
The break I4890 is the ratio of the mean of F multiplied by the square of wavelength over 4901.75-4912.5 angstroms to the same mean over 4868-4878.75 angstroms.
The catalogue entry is 1.4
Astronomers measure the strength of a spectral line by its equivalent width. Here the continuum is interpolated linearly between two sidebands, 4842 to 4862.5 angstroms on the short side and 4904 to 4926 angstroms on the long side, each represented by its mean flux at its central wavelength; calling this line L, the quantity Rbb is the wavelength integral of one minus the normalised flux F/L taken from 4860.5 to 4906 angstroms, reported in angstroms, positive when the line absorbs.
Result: 1.8 angstroms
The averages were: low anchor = 1.92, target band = 2.18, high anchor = 2.62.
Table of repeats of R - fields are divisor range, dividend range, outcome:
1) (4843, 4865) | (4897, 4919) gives 1.33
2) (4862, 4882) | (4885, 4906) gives 1.25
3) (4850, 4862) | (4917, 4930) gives 1.43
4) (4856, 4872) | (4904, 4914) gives 1.32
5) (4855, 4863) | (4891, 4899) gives 1.20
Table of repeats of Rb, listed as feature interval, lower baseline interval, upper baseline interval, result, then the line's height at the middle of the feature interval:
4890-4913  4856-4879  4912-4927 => -0.015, 2.42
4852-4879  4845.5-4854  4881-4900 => 0.082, 2.09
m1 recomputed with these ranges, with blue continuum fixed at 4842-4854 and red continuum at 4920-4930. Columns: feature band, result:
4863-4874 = 0.11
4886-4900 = -0.01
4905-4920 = -0.03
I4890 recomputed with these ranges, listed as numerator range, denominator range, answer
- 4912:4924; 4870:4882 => 1.44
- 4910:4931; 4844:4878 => 1.43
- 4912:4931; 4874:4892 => 1.26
